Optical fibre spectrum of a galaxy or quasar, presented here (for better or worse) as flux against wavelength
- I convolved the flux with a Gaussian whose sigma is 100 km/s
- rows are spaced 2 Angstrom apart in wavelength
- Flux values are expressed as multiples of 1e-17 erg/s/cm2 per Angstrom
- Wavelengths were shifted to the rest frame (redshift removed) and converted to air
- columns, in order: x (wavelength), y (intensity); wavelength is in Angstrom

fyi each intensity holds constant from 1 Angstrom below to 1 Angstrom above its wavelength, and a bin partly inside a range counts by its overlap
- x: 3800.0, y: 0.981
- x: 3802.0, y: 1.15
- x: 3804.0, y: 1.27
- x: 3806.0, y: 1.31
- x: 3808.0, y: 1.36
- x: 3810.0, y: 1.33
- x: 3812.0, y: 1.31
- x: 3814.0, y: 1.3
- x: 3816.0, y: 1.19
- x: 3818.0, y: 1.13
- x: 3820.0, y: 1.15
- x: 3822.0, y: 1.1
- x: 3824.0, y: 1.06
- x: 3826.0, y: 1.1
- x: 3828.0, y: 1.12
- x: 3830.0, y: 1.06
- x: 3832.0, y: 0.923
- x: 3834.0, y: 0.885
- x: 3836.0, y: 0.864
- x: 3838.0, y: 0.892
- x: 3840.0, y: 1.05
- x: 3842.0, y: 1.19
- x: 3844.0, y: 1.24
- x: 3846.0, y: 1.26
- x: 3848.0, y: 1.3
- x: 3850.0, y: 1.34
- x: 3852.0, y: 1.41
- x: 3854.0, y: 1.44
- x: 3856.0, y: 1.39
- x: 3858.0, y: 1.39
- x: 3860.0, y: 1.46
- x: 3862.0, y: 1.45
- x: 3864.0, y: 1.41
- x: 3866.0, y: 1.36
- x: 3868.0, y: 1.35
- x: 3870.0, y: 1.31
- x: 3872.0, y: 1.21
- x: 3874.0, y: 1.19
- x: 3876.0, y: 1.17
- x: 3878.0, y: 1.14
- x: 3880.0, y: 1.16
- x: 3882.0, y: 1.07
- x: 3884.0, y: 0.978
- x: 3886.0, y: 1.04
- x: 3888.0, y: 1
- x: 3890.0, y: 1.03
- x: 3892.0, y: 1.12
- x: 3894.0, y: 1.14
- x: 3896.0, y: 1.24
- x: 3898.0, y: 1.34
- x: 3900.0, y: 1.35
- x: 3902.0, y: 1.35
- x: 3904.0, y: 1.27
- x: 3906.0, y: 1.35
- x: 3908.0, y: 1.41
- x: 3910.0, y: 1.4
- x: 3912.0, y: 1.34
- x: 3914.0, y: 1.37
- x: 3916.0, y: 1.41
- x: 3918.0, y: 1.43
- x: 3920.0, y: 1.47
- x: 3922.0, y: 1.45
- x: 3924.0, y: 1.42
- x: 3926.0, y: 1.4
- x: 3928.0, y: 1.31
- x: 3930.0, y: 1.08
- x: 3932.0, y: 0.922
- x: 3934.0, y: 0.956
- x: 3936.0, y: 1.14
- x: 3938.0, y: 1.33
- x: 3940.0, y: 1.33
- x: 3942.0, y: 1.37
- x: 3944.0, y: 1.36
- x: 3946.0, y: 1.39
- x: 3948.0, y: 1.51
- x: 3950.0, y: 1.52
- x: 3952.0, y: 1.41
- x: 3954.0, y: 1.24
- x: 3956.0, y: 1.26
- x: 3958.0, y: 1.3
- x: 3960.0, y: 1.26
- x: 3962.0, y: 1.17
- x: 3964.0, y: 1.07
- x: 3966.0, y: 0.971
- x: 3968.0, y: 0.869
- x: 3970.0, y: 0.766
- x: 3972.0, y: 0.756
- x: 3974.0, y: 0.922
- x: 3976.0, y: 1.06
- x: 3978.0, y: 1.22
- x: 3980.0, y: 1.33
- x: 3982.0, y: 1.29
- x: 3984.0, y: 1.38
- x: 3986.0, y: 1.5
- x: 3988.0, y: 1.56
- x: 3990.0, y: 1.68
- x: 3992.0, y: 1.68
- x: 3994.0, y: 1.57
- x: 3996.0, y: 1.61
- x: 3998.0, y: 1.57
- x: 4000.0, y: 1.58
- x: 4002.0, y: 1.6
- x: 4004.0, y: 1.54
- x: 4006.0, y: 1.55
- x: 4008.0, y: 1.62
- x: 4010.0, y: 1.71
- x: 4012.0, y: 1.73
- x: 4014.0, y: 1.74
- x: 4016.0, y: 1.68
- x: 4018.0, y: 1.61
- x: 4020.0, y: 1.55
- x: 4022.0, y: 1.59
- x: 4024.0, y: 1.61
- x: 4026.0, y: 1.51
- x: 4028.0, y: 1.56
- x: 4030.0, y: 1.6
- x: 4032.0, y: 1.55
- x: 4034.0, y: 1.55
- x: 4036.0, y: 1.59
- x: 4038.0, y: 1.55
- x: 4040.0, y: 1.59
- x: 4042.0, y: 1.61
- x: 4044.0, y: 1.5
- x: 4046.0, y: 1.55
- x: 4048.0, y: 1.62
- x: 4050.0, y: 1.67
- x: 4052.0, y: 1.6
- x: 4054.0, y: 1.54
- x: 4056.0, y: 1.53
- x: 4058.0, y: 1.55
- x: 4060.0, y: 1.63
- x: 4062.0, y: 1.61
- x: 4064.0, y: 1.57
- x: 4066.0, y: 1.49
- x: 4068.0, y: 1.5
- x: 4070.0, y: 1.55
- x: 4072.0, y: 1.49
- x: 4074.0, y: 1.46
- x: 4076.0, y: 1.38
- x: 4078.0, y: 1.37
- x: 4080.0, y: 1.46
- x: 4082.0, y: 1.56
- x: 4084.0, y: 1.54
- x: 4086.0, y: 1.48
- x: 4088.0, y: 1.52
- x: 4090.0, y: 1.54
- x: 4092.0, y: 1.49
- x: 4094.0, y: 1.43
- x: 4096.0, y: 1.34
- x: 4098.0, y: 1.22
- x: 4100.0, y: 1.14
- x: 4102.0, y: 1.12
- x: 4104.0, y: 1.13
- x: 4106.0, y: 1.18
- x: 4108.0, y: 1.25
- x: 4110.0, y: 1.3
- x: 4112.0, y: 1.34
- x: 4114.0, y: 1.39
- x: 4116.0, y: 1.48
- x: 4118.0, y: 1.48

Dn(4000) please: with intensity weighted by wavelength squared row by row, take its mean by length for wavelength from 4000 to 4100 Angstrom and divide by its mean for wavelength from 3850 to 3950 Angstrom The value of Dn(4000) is 1.29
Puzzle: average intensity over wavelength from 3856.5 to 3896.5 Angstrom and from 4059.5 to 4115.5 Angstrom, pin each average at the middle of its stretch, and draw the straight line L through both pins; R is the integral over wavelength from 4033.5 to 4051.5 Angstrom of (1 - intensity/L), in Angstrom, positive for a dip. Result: -2.8 Angstrom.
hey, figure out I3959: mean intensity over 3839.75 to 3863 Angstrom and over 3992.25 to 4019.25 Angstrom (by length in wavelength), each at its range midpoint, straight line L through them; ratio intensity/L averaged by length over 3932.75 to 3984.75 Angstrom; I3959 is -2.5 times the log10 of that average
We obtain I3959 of 0.27 mag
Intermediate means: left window 1.34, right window 1.62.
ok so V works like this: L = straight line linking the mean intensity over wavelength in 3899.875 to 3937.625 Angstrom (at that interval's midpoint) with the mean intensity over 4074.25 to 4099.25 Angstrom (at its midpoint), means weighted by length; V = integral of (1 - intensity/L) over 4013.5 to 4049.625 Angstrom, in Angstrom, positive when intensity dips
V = -4.9 Angstrom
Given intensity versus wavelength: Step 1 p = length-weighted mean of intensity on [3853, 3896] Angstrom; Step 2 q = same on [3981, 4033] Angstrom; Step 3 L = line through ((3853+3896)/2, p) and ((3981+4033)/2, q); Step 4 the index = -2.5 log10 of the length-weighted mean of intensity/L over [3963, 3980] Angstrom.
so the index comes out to 0.459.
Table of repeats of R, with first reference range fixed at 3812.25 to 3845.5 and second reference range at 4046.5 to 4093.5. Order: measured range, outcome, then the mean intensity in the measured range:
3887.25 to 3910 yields -0.6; 1.25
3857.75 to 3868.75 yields -2.5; 1.41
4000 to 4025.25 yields -3.6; 1.62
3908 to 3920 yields -1.5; 1.4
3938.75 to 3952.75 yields -1.2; 1.41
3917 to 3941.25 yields 0.0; 1.27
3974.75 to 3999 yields -1.3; 1.45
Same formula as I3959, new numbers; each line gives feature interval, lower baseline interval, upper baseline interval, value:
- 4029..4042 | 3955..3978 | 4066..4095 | -0.199 mag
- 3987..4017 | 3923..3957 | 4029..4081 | -0.143 mag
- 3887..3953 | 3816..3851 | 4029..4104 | -0.045 mag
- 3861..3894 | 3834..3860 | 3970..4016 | 0.076 mag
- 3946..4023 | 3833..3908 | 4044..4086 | 0.010 mag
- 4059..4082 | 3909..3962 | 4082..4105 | -0.108 mag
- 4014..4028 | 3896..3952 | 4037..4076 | -0.074 mag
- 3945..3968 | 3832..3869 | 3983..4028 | 0.176 mag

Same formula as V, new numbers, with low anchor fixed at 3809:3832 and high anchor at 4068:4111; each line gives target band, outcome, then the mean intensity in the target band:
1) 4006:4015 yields -2.51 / 1.68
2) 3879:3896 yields 1.90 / 1.08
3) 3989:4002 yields -3.10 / 1.61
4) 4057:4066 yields -1.46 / 1.58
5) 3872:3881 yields 0.25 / 1.17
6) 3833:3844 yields 1.62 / 1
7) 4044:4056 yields -2.08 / 1.58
